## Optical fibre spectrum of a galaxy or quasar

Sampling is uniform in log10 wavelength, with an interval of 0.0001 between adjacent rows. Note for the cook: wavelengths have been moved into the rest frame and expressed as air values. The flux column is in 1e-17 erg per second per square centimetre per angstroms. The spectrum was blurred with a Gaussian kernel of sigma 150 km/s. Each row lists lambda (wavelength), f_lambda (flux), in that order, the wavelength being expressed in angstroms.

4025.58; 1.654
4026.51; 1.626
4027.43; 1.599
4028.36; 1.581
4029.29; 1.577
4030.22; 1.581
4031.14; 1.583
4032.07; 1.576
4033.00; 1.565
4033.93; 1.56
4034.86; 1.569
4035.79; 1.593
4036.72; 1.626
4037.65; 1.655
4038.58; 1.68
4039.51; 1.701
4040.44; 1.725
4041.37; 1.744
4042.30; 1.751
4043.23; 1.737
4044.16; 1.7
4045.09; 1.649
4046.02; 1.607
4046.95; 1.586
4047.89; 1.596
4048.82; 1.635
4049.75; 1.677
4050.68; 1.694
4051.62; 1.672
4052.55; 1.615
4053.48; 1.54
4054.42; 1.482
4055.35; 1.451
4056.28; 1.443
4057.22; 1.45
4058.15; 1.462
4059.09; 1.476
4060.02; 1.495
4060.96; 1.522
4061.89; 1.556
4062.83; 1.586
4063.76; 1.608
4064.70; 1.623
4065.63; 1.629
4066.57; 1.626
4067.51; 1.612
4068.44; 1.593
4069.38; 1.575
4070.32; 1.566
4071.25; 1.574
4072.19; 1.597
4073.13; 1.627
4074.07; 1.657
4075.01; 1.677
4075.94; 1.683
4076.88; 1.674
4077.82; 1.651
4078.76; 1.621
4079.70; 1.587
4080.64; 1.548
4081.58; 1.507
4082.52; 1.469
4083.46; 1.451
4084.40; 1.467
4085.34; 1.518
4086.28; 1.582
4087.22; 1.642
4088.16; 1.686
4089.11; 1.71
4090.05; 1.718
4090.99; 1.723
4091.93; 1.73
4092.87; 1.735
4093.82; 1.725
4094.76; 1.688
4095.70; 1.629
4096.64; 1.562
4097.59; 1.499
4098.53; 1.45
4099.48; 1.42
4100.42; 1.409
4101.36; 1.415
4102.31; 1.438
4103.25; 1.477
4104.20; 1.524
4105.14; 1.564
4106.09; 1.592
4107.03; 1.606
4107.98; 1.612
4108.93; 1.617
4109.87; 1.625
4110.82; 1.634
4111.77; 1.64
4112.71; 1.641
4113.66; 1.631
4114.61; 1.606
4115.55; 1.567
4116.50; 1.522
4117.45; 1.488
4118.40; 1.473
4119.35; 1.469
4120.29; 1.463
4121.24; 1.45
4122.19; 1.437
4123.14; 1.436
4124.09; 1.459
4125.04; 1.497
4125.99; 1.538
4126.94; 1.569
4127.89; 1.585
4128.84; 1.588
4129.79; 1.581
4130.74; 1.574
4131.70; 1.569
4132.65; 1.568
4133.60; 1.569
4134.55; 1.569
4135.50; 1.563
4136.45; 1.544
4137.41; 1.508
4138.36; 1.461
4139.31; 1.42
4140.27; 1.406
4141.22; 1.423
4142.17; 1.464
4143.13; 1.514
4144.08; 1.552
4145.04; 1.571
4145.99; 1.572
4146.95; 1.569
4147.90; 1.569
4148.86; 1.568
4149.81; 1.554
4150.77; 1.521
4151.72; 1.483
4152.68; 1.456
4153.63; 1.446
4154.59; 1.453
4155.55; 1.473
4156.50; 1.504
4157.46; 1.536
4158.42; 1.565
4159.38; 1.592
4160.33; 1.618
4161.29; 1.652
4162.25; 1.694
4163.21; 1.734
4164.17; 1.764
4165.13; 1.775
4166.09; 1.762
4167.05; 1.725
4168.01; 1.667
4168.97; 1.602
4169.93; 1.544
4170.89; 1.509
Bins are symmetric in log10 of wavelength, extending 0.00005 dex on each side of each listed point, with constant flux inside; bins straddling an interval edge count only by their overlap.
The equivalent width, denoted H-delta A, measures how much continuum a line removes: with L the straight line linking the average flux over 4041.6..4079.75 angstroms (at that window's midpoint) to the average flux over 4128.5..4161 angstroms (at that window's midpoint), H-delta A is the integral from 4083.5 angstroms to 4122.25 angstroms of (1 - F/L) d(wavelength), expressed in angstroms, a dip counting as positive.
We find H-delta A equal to -0.16 angstroms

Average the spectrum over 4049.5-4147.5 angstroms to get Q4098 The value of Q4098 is 1.56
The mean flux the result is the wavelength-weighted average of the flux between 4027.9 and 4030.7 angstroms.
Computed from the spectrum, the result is 1.58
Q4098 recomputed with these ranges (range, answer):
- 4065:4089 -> 1.59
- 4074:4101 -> 1.6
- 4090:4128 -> 1.56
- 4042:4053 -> 1.66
